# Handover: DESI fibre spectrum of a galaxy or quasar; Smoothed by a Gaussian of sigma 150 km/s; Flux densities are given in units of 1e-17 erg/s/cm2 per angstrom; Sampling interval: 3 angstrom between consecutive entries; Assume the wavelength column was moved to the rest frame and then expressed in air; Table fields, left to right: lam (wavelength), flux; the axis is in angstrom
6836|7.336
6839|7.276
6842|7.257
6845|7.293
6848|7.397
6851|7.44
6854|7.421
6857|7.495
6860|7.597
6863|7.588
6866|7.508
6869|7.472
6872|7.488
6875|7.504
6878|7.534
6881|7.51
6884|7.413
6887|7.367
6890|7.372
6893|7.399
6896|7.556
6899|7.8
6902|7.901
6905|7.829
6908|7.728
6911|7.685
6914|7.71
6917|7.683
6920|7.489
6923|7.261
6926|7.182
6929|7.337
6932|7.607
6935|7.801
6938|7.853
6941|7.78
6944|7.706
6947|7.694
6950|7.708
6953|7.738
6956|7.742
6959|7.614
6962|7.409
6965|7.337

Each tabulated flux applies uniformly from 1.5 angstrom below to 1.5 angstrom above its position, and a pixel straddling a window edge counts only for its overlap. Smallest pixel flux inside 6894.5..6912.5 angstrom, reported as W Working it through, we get 7.556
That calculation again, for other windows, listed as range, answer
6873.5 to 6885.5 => 7.413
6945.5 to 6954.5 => 7.694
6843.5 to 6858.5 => 7.293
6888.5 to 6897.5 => 7.372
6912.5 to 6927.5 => 7.182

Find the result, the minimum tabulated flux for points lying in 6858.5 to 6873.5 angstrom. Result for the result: 7.472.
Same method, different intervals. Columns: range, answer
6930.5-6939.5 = 7.607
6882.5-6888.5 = 7.367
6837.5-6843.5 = 7.257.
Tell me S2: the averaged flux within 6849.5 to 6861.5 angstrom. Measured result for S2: 7.49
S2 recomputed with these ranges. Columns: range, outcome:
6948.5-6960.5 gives 7.7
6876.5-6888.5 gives 7.46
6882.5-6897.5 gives 7.42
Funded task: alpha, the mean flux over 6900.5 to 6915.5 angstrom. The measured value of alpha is 7.77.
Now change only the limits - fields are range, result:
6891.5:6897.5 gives 7.48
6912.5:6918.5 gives 7.7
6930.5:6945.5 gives 7.75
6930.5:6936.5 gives 7.7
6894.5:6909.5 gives 7.76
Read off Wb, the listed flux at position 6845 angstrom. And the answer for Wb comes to 7.293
